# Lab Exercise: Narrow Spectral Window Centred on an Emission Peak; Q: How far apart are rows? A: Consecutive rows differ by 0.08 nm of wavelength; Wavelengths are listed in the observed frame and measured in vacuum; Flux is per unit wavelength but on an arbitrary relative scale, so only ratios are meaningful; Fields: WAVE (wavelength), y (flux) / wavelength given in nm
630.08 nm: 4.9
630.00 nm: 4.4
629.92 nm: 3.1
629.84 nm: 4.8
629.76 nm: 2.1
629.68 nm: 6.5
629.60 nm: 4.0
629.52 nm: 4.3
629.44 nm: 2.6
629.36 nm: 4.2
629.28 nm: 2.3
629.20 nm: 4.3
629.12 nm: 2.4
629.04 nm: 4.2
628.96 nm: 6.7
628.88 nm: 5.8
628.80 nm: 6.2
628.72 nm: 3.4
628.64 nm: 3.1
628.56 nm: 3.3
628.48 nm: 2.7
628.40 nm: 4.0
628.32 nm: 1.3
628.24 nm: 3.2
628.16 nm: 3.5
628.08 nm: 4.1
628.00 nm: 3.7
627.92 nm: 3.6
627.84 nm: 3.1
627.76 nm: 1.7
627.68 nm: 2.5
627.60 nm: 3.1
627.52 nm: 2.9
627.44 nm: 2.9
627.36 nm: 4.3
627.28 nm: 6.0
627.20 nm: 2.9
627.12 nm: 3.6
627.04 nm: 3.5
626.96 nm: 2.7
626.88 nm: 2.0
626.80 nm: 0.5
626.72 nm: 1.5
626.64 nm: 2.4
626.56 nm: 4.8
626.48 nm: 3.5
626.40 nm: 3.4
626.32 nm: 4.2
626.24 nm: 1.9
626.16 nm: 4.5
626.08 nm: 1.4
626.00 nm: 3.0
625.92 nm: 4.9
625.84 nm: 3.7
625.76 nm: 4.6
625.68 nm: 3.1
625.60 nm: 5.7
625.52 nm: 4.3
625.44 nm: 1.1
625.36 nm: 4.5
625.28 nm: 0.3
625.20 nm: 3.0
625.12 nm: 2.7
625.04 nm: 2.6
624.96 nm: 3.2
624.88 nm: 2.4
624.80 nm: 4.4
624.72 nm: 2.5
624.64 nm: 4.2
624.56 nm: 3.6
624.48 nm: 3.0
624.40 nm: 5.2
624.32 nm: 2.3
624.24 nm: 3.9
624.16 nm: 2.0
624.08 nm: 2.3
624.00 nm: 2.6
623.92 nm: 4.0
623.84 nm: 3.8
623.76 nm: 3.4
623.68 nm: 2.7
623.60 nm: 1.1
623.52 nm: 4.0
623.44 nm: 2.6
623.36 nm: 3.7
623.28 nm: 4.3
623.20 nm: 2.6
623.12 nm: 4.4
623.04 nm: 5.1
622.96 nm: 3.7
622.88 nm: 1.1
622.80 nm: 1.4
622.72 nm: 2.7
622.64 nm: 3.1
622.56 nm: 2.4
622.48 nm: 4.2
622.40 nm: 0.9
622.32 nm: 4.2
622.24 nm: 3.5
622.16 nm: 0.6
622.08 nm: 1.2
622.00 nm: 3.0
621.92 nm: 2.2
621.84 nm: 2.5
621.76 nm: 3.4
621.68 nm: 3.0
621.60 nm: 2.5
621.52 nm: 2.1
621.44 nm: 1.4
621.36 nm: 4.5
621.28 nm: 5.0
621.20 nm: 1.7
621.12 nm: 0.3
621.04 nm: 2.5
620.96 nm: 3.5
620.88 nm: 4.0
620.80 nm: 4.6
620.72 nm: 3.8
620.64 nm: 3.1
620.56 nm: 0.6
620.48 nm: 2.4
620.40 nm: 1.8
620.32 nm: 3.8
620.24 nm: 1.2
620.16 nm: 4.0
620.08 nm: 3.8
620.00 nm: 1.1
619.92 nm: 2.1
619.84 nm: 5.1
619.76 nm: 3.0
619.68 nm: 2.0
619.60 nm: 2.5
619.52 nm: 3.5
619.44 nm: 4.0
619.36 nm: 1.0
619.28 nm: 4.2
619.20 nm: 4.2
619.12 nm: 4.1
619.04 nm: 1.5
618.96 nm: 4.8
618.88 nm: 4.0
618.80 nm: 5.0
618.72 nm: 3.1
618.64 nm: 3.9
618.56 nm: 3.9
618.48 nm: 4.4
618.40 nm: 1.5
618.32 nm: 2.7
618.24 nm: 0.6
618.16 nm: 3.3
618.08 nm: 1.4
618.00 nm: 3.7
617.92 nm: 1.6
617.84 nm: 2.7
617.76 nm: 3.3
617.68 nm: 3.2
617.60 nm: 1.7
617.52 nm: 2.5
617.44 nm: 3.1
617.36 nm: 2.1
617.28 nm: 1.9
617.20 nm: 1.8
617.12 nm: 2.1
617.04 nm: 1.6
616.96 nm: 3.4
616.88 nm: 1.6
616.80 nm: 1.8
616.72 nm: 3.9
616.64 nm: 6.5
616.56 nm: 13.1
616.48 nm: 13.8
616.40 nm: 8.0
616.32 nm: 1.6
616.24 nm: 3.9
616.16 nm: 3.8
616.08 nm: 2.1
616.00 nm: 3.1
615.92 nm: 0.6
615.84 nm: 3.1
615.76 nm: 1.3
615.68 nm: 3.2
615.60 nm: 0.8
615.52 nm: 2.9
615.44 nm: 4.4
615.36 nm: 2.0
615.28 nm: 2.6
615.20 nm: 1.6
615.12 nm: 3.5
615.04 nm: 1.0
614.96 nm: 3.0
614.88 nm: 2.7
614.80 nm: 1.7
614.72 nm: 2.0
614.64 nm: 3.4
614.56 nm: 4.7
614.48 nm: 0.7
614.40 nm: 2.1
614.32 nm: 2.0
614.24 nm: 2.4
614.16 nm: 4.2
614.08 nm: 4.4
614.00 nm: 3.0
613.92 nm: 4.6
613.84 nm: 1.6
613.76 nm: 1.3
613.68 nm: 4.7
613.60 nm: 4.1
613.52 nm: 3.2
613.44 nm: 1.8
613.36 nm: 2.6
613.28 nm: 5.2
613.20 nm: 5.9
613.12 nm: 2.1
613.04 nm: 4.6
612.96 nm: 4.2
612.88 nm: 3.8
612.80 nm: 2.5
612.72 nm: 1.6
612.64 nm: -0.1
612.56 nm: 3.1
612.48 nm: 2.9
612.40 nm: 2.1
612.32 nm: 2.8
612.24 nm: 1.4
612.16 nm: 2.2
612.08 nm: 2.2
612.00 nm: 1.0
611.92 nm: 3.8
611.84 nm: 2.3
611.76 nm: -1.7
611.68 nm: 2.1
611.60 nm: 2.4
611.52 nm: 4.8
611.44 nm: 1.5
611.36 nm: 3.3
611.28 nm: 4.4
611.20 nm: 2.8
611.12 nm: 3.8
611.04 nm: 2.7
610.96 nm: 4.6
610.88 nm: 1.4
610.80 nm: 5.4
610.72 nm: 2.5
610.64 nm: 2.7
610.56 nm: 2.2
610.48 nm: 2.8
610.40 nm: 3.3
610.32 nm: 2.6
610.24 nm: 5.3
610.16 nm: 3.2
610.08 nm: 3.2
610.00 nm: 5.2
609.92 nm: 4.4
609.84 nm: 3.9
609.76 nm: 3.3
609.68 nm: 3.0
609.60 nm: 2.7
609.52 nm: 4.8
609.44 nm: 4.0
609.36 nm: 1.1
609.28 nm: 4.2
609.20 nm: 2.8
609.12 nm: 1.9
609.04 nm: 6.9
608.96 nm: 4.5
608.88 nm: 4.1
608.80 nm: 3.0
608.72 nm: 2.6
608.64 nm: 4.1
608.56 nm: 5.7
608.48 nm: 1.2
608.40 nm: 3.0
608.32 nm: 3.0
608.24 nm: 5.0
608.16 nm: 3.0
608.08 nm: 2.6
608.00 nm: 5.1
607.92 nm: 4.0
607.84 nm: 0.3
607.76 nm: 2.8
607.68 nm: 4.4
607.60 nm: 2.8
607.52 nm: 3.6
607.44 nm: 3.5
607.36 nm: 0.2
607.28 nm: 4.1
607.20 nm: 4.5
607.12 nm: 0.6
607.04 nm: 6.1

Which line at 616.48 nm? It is H-beta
